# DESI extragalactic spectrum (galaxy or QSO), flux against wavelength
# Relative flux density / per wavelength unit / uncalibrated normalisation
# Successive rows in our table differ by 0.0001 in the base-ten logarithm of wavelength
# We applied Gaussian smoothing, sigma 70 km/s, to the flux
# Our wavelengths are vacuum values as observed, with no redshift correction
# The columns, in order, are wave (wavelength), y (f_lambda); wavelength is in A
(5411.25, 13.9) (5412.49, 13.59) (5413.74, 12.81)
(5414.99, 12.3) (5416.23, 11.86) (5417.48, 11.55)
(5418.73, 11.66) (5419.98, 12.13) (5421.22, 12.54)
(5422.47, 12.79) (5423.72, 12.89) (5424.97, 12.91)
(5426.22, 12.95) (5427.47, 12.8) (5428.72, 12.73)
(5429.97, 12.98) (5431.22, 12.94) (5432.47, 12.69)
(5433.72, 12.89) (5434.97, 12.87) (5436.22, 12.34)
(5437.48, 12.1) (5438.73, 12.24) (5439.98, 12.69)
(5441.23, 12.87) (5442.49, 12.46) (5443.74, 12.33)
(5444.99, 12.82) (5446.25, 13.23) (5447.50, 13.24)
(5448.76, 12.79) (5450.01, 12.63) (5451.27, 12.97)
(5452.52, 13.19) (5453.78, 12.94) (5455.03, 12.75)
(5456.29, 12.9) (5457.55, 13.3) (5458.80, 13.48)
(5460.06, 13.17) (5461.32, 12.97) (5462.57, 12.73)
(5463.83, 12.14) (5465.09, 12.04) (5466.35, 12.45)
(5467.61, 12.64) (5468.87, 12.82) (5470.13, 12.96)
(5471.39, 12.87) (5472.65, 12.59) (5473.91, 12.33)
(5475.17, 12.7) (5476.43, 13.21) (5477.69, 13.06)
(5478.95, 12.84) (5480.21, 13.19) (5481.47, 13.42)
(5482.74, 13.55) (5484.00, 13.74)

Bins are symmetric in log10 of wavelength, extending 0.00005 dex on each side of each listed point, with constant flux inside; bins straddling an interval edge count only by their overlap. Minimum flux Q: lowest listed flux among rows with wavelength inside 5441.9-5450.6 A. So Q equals 12.33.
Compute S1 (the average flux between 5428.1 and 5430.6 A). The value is 12.9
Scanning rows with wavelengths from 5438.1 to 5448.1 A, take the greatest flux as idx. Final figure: 13.24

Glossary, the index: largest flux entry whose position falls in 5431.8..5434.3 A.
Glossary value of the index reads 12.89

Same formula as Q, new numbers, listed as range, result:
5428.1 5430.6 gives 12.73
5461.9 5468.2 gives 12.04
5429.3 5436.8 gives 12.34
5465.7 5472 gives 12.45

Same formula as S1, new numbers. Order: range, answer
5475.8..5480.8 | 13.1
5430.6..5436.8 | 12.8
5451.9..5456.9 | 12.9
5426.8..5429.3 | 12.8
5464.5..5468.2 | 12.4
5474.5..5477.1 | 13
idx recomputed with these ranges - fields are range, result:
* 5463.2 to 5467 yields 12.45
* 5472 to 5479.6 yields 13.21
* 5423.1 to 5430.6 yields 12.98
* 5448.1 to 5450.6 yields 12.79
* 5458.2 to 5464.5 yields 13.48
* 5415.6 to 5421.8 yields 12.54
